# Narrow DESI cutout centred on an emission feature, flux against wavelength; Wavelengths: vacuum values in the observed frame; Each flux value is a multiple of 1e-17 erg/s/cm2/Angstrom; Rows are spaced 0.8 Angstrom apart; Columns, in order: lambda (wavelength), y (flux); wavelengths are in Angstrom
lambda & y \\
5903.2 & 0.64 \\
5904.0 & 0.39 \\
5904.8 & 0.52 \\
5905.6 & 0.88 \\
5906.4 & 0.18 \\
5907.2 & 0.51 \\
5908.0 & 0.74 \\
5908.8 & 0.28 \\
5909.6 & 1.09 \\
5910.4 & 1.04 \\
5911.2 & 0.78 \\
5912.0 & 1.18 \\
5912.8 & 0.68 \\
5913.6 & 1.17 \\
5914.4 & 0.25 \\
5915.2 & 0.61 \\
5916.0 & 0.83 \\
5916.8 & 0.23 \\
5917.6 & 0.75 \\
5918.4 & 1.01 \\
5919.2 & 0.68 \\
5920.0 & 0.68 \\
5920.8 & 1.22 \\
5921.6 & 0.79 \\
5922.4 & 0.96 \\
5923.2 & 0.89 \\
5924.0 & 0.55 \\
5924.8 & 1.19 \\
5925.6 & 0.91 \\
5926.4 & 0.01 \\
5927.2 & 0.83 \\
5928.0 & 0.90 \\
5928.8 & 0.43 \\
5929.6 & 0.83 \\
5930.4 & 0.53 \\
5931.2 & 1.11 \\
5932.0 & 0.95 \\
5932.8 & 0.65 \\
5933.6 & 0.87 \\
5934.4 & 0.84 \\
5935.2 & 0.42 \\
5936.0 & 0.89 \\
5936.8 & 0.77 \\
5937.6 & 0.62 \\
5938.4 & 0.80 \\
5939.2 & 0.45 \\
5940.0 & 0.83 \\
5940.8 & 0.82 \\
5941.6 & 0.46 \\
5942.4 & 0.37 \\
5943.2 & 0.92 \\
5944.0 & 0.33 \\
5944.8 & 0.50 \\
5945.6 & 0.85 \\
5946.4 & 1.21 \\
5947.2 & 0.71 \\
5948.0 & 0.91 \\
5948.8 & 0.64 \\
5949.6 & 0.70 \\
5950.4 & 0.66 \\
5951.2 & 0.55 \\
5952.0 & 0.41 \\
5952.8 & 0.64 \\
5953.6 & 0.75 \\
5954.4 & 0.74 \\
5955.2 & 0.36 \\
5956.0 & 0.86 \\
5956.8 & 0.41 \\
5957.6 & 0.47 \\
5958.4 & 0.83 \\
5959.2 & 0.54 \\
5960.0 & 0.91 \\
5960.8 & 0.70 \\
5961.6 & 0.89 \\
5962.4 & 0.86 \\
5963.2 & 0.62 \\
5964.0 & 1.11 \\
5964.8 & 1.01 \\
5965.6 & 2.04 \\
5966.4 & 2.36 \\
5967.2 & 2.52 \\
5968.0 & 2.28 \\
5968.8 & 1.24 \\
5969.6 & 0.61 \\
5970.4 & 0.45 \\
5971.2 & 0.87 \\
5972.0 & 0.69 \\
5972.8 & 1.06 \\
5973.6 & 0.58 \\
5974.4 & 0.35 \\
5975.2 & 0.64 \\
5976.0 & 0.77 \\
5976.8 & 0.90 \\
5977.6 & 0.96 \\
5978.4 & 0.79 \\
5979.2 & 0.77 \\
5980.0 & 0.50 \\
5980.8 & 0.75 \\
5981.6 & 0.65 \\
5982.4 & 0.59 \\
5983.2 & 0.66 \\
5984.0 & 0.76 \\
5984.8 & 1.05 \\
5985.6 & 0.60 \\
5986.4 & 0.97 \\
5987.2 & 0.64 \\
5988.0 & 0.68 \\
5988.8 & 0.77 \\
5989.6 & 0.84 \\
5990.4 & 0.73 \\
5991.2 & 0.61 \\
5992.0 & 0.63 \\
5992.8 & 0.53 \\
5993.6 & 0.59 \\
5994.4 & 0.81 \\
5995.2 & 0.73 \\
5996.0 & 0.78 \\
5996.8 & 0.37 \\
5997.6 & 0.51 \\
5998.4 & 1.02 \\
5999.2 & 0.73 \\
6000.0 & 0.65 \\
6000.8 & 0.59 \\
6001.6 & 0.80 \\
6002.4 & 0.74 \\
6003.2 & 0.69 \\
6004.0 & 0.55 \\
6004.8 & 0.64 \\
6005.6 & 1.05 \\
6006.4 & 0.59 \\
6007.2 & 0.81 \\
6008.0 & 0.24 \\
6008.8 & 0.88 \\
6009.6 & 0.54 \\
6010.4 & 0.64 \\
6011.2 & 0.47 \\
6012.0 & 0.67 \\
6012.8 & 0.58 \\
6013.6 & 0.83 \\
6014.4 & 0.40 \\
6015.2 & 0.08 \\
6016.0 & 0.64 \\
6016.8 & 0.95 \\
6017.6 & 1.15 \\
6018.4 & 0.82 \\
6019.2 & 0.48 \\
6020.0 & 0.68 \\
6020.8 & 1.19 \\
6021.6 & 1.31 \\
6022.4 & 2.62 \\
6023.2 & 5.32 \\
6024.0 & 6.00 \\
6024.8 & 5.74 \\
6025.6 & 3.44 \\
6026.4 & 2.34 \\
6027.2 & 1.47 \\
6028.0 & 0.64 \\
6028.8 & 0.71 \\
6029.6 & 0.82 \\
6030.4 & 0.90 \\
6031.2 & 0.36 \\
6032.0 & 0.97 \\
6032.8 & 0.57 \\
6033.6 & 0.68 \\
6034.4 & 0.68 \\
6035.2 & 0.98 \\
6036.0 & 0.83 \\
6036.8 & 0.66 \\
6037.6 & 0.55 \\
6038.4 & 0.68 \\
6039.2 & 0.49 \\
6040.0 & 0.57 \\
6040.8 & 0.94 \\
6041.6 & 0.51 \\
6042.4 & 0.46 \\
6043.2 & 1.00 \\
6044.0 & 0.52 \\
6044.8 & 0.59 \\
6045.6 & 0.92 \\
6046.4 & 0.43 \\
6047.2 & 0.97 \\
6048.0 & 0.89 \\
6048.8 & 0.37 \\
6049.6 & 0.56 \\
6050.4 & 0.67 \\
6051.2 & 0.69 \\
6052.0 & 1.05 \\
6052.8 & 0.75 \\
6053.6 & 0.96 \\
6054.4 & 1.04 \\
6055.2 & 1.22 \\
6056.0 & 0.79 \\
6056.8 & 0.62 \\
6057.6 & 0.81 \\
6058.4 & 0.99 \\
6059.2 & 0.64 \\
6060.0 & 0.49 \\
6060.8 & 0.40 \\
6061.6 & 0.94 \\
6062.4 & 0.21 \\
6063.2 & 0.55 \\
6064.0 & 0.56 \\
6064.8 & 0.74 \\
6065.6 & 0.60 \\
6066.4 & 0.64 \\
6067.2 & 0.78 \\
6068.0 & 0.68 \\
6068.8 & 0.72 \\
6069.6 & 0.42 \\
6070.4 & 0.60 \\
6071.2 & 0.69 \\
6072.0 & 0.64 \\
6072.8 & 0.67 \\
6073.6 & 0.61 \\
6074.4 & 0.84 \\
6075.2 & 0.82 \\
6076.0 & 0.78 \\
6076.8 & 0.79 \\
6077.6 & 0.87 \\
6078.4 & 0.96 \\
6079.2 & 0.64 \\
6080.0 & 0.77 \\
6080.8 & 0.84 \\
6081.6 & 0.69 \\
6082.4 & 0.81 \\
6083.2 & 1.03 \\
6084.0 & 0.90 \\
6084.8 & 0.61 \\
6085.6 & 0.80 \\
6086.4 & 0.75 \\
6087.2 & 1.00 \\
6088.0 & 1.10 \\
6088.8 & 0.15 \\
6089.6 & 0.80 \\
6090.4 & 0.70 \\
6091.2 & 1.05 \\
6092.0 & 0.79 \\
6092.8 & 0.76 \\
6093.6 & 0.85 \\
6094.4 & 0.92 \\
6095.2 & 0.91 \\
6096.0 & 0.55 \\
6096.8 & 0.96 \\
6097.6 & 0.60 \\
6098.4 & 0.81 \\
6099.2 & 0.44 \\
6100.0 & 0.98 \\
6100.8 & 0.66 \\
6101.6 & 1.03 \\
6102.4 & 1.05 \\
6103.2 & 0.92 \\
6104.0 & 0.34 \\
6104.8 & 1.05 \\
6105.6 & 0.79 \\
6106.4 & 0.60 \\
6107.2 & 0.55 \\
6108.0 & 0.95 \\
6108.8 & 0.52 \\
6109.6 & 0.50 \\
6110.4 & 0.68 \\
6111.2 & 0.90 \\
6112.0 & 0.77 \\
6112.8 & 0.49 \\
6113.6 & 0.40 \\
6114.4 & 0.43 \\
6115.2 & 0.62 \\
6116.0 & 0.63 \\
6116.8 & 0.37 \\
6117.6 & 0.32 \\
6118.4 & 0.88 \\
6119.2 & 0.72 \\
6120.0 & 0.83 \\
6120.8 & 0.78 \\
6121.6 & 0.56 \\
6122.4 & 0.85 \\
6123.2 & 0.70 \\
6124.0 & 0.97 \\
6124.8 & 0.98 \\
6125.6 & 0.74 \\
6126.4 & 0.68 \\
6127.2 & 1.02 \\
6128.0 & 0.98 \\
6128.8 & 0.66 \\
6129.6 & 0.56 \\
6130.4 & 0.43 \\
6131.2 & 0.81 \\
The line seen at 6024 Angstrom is [O III] 5007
